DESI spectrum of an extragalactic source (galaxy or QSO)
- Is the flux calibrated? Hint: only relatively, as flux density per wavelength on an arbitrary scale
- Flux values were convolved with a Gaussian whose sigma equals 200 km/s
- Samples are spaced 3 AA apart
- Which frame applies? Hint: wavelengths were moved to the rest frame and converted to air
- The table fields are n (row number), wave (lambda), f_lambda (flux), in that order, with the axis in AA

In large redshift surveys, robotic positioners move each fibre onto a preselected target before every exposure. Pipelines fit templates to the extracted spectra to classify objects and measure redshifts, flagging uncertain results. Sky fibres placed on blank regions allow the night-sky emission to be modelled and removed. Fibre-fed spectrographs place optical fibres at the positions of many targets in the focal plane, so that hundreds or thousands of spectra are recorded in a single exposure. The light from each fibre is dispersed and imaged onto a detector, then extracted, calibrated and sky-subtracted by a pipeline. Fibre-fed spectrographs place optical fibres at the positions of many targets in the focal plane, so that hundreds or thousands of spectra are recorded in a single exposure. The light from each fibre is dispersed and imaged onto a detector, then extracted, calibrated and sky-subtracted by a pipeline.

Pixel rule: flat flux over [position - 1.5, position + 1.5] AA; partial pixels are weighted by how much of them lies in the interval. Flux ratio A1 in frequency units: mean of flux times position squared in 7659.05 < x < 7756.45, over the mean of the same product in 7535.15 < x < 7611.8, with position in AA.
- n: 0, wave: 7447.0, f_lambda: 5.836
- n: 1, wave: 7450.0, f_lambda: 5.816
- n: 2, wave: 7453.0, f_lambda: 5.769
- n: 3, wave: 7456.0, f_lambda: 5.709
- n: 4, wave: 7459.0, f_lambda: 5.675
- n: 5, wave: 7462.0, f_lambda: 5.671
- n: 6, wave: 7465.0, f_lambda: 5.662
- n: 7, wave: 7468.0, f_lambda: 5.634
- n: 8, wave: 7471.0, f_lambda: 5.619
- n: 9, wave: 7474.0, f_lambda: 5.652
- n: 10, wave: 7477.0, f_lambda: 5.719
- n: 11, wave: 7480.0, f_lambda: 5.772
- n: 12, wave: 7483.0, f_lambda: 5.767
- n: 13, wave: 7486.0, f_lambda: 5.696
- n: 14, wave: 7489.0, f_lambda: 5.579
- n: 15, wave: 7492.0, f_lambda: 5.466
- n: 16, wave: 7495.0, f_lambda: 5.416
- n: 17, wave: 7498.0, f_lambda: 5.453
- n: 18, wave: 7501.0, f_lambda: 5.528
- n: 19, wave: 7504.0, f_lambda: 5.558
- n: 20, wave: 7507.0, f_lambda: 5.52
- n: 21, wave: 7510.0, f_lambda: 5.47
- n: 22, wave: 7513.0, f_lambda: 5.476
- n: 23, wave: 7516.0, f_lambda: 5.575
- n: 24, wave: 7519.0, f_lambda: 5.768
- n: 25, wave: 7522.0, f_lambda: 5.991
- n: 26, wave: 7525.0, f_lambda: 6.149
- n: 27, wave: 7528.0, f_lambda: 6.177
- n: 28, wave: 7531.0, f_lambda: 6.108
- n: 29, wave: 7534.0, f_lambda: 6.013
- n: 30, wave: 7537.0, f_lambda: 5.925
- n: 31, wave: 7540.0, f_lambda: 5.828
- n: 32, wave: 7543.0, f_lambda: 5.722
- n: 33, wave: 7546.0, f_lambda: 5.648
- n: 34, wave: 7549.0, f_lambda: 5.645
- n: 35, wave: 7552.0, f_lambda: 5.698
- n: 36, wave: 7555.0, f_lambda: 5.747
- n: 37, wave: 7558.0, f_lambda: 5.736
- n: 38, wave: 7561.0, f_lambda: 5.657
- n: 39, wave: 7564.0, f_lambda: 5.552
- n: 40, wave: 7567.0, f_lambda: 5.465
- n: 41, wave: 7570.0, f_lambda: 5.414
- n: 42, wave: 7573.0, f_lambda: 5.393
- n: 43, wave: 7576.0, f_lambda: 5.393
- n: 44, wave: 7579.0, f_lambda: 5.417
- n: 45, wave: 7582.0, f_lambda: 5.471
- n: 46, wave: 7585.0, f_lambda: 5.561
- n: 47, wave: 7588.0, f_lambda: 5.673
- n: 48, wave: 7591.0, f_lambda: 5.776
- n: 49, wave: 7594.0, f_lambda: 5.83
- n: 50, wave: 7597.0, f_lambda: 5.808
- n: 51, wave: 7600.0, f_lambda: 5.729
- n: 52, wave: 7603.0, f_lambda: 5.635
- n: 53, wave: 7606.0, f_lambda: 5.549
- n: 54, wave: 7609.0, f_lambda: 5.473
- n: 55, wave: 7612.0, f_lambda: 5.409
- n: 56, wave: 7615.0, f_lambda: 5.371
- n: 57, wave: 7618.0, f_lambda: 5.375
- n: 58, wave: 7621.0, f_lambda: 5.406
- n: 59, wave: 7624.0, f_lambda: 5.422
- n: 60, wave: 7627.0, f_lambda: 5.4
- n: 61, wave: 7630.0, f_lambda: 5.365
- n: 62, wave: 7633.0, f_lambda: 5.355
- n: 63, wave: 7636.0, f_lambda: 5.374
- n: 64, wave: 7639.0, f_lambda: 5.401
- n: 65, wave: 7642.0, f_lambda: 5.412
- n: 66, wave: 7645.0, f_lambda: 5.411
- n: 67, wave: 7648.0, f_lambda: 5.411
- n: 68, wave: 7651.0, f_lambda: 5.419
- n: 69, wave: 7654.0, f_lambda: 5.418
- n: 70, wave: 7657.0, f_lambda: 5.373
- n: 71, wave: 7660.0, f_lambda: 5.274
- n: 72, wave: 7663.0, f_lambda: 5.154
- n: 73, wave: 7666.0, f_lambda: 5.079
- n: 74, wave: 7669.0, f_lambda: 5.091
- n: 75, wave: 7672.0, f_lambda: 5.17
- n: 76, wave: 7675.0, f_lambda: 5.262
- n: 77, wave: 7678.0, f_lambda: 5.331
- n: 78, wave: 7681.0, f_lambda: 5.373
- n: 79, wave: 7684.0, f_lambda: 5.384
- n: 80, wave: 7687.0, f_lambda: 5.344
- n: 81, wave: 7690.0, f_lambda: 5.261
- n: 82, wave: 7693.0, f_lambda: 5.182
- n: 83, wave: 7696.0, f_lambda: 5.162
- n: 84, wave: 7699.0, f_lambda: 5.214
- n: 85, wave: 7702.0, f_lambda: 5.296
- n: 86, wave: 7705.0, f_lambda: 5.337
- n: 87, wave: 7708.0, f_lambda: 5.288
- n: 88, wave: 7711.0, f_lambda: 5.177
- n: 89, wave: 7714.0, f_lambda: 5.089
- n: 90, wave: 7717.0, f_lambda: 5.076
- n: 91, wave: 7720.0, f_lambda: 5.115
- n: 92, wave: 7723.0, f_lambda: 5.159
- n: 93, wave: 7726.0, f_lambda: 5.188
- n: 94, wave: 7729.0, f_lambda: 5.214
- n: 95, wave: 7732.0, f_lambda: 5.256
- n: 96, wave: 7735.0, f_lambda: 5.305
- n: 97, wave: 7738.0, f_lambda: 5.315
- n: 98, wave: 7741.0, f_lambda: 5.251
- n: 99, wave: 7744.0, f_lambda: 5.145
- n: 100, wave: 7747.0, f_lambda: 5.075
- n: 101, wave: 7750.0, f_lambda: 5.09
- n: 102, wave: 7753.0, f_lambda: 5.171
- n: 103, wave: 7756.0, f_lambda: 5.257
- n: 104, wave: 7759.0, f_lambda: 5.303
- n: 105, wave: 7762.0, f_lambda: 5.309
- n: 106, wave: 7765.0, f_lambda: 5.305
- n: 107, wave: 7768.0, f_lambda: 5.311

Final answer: 0.96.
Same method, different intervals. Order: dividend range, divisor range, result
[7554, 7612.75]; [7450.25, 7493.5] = 1.01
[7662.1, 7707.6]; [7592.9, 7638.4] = 0.97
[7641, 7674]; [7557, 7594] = 0.97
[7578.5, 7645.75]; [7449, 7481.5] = 1.00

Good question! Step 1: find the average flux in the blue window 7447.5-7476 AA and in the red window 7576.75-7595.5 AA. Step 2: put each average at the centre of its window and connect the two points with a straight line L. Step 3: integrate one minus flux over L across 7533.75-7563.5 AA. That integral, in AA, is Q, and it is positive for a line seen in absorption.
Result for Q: -0.6 AA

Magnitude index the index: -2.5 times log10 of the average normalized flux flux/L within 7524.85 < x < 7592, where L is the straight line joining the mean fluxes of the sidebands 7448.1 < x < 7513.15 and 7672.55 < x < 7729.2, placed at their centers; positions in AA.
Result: -0.04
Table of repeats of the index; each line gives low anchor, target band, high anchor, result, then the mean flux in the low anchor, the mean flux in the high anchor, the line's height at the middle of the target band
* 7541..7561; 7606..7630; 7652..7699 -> 0.01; 5.7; 5.26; 5.46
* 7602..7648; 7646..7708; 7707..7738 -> 0.00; 5.42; 5.19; 5.3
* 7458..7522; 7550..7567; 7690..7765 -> -0.03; 5.61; 5.21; 5.5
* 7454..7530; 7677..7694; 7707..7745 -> -0.01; 5.67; 5.2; 5.28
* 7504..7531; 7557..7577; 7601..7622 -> 0.02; 5.77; 5.47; 5.61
